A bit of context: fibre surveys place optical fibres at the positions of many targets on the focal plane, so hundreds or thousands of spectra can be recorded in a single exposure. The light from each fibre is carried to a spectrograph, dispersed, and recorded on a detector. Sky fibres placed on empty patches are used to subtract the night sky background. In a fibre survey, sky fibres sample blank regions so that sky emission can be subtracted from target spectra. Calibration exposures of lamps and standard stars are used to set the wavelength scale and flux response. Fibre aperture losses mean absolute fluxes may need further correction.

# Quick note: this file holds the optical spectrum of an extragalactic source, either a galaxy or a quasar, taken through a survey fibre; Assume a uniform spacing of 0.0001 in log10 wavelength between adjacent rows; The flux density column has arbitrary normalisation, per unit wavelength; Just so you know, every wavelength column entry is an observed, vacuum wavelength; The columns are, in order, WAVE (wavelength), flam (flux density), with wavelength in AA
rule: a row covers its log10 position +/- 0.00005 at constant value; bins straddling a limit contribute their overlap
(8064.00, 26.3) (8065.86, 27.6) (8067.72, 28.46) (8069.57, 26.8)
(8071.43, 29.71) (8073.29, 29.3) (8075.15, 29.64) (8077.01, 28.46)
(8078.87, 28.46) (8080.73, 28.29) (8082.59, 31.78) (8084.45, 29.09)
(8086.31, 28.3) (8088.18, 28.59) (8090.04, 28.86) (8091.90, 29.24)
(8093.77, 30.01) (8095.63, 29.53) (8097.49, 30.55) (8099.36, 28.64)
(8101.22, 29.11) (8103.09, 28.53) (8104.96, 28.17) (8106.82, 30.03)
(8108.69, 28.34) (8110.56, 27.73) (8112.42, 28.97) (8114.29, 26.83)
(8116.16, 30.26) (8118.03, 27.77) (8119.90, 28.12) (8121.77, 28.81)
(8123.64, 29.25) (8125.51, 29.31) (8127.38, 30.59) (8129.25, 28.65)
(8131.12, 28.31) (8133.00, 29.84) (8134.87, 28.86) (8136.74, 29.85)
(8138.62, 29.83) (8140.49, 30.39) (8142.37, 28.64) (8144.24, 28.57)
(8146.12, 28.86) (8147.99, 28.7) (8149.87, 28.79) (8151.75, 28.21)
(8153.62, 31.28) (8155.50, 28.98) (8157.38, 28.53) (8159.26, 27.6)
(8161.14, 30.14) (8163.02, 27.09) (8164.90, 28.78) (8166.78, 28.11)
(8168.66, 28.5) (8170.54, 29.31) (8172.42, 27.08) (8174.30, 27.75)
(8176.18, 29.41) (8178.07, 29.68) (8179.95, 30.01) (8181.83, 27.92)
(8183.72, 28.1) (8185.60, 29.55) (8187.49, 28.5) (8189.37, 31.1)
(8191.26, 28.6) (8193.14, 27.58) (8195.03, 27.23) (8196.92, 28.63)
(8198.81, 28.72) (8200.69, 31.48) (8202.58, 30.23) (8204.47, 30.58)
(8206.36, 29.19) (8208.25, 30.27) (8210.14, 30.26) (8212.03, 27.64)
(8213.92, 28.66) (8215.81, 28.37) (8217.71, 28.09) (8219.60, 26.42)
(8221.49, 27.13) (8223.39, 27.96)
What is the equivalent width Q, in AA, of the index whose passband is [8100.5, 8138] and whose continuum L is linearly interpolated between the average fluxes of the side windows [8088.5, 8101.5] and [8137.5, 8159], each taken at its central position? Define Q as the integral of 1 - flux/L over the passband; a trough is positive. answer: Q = 0.5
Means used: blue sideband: 29.4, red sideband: 29.1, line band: 28.9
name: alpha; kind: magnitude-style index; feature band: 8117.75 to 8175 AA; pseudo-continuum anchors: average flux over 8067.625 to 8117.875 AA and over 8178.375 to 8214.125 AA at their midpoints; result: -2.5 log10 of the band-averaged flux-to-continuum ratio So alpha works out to 0.01 mag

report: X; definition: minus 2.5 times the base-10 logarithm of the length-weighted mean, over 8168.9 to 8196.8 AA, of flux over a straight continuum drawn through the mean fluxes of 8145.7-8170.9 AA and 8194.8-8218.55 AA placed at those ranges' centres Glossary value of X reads 0.01 mag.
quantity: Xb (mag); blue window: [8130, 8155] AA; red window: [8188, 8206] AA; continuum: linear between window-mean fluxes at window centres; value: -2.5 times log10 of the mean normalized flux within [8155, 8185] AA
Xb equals 0.03 mag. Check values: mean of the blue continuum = 29.2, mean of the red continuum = 29.3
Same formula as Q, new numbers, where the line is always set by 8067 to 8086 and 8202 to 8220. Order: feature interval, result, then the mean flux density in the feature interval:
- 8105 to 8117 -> 0.1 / 28.7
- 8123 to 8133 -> -0.1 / 29.3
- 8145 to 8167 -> 0.2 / 28.8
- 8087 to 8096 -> -0.1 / 29.2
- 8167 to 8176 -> 0.2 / 28.3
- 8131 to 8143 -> -0.2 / 29.5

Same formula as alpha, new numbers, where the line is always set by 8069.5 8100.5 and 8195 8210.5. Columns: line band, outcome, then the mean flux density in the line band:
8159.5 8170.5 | 0.04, 28.5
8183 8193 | 0.02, 29.1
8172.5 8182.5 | 0.03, 28.8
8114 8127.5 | 0.02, 28.9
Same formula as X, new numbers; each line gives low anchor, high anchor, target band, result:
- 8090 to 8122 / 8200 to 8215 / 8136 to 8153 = 0.00 mag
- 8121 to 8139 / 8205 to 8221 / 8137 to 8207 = 0.00 mag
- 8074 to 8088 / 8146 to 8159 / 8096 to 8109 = 0.00 mag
